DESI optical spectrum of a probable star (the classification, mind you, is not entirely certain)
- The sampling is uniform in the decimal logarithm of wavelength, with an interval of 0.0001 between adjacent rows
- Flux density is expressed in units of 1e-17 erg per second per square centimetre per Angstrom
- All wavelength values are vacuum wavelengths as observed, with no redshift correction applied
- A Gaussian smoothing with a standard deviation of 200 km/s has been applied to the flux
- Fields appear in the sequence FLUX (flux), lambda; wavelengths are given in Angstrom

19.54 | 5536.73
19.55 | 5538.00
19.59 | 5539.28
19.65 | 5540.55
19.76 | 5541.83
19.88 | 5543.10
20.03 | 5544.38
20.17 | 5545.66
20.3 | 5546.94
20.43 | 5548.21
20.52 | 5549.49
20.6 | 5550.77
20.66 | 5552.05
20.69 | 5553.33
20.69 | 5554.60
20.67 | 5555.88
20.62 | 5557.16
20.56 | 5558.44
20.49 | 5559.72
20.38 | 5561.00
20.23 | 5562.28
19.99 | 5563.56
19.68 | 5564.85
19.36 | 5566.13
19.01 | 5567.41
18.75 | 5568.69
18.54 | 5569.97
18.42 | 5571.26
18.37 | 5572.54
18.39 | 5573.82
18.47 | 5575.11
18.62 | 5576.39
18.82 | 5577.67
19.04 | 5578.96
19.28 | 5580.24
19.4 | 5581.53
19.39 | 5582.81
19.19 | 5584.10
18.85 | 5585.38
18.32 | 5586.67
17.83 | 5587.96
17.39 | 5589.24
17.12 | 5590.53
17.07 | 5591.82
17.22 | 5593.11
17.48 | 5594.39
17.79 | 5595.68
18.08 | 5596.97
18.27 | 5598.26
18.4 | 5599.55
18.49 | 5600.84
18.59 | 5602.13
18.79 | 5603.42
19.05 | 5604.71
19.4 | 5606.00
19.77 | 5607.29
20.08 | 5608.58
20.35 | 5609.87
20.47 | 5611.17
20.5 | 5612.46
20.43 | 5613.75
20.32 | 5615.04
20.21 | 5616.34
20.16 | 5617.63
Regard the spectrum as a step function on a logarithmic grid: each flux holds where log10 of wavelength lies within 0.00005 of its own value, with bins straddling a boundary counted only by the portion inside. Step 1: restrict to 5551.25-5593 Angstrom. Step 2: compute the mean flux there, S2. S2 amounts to 19.2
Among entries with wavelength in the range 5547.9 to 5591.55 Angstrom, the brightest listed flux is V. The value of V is 20.69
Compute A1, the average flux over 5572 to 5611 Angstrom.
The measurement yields 18.6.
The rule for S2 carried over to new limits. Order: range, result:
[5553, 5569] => 20.1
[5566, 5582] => 18.8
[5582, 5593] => 18.1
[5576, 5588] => 18.9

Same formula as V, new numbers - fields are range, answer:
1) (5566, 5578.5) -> 19.36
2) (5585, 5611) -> 20.35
